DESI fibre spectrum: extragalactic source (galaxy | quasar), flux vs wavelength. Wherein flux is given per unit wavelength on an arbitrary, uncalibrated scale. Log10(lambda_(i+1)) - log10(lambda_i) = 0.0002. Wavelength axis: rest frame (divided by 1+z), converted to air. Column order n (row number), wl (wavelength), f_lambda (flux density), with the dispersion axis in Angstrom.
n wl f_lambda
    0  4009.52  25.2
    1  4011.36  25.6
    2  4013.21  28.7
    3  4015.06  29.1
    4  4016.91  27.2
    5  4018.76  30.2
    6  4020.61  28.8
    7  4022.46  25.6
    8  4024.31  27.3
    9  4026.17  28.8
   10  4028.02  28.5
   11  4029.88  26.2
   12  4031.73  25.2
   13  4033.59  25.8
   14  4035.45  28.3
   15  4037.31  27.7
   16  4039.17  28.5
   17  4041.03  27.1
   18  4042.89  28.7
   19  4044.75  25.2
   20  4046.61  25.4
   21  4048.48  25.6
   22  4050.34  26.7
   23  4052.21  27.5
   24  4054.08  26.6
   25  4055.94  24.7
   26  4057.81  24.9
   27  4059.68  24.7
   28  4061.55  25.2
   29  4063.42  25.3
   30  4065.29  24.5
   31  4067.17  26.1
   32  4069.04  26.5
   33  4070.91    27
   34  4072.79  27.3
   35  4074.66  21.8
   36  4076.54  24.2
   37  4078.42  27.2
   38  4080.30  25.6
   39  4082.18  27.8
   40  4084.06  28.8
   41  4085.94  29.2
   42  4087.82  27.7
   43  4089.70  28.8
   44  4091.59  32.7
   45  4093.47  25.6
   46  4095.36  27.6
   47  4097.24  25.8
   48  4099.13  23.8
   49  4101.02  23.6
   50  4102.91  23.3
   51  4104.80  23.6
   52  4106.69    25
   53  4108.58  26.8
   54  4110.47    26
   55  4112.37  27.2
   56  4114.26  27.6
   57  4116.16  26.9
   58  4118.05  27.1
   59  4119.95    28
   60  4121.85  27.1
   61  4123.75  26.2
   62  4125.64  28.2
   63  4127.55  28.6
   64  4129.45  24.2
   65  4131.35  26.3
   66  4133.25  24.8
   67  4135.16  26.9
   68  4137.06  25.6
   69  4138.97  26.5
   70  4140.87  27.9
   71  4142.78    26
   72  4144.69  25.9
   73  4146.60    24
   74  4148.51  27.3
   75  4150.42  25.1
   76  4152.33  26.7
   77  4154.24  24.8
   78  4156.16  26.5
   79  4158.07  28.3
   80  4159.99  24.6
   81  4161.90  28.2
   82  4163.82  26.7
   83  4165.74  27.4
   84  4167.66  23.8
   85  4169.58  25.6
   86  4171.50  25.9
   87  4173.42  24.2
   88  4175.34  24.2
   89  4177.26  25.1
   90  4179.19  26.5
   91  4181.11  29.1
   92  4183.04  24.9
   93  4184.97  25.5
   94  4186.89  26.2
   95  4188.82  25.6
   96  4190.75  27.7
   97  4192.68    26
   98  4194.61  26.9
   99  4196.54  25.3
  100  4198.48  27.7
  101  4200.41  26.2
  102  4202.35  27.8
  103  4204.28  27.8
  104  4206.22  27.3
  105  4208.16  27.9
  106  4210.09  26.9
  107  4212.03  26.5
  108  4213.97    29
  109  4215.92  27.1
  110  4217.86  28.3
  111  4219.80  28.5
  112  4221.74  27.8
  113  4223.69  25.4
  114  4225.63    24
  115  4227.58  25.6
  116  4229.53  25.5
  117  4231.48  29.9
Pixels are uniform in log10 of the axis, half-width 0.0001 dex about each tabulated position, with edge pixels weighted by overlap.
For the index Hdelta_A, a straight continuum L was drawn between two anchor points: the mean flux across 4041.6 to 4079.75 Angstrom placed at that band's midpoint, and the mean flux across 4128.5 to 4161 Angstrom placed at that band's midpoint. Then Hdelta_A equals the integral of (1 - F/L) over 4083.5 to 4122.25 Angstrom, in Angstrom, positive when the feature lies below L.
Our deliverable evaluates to -1.3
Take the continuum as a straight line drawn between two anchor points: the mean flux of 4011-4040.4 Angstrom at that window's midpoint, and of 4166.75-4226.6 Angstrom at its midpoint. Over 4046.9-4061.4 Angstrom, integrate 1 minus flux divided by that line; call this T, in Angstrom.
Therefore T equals 0.88 Angstrom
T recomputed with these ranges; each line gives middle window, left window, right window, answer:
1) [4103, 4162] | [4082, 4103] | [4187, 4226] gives 1.8 Angstrom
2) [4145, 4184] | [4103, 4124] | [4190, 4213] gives 1.2 Angstrom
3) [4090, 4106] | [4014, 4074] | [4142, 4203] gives 0.4 Angstrom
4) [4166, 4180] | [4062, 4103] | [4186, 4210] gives 0.9 Angstrom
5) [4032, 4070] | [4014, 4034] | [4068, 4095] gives 1.6 Angstrom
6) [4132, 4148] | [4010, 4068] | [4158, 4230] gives 0.4 Angstrom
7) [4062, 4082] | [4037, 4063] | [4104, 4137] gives 0.5 Angstrom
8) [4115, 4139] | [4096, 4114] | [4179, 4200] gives -1.1 Angstrom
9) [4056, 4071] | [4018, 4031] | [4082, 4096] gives 1.5 Angstrom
